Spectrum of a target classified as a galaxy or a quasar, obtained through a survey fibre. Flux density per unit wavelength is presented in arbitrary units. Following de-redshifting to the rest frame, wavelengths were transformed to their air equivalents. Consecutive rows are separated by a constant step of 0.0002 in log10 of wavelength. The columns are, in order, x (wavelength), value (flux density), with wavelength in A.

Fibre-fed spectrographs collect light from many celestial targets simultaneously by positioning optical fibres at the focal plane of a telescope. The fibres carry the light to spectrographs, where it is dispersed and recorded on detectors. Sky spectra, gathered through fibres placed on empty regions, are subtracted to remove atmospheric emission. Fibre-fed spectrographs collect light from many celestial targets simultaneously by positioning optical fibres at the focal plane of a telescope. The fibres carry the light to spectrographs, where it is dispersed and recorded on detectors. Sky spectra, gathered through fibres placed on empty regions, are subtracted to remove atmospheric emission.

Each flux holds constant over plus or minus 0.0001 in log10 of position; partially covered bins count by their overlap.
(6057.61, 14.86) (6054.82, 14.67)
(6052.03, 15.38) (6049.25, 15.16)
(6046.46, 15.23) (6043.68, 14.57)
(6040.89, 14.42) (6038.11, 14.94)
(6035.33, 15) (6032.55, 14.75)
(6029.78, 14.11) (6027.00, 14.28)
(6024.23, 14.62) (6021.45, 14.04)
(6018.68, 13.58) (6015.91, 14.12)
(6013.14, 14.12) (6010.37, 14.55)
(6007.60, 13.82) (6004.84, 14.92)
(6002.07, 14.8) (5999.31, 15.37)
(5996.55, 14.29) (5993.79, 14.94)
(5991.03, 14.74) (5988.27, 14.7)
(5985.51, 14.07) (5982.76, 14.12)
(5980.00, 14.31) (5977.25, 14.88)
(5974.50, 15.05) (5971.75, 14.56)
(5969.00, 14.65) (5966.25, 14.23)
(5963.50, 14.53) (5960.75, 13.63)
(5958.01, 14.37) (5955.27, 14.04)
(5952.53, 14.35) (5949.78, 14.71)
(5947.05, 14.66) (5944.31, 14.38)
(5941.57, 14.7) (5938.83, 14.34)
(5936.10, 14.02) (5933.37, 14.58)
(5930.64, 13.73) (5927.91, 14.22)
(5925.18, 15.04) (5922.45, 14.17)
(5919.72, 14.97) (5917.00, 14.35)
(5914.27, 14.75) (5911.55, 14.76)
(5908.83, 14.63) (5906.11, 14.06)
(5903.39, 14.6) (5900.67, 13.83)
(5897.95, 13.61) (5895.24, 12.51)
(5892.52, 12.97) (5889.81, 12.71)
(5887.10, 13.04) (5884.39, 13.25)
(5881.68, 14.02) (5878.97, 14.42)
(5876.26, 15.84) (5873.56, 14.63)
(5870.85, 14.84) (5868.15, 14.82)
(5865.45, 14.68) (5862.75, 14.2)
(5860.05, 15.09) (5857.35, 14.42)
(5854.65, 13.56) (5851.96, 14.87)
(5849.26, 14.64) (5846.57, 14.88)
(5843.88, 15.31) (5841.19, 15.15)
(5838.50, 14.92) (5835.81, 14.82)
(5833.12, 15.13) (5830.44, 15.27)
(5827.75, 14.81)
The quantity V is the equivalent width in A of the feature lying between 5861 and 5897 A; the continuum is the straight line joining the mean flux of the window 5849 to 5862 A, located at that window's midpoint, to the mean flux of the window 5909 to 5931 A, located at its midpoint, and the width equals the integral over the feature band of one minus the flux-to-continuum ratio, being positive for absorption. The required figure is 1.25 A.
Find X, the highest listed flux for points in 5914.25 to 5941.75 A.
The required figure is 15.04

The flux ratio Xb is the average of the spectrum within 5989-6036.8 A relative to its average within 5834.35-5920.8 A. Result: 1.01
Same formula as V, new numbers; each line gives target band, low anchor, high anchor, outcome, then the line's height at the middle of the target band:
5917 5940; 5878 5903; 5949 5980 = -0.74 A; 13.9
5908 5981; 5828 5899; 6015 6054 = 0.07 A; 14.5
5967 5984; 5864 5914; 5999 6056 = -0.23 A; 14.4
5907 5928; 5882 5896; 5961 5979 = -1.66 A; 13.6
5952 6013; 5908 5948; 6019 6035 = -0.34 A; 14.4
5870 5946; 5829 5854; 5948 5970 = 2.17 A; 14.6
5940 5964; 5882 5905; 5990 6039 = -0.80 A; 13.9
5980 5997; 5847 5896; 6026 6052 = 0.13 A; 14.6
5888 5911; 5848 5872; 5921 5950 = 1.33 A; 14.5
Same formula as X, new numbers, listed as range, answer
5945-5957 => 14.71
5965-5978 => 15.05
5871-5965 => 15.84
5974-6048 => 15.37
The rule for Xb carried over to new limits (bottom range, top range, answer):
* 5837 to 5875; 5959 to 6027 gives 0.98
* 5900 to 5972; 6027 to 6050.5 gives 1.02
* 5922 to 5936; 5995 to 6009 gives 1.02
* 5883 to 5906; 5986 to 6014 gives 1.09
